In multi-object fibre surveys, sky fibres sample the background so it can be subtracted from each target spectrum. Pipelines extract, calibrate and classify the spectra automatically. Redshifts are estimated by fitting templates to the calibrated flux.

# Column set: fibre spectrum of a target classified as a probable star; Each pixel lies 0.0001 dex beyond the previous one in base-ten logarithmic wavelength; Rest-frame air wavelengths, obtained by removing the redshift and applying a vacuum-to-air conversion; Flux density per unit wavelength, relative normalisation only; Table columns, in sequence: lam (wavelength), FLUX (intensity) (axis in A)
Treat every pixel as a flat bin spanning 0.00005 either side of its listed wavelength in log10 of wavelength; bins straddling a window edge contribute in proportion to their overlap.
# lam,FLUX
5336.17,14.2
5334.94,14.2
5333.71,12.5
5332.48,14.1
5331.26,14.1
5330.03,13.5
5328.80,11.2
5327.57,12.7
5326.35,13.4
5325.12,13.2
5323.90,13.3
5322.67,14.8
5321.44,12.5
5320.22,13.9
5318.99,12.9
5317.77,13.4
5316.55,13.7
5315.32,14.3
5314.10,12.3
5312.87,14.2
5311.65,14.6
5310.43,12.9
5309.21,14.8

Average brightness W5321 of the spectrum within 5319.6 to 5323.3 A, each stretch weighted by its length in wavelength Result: 13.7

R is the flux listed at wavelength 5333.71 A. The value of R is 12.5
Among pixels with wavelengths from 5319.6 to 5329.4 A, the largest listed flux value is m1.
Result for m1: 14.8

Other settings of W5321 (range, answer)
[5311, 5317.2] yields 13.8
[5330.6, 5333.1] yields 14.1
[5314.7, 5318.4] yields 13.8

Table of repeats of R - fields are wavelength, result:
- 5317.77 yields 13.4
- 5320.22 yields 13.9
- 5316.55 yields 13.7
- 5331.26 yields 14.1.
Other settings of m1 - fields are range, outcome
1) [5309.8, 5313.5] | 14.6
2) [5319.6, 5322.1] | 13.9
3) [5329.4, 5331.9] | 14.1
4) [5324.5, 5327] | 13.4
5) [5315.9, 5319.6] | 13.7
